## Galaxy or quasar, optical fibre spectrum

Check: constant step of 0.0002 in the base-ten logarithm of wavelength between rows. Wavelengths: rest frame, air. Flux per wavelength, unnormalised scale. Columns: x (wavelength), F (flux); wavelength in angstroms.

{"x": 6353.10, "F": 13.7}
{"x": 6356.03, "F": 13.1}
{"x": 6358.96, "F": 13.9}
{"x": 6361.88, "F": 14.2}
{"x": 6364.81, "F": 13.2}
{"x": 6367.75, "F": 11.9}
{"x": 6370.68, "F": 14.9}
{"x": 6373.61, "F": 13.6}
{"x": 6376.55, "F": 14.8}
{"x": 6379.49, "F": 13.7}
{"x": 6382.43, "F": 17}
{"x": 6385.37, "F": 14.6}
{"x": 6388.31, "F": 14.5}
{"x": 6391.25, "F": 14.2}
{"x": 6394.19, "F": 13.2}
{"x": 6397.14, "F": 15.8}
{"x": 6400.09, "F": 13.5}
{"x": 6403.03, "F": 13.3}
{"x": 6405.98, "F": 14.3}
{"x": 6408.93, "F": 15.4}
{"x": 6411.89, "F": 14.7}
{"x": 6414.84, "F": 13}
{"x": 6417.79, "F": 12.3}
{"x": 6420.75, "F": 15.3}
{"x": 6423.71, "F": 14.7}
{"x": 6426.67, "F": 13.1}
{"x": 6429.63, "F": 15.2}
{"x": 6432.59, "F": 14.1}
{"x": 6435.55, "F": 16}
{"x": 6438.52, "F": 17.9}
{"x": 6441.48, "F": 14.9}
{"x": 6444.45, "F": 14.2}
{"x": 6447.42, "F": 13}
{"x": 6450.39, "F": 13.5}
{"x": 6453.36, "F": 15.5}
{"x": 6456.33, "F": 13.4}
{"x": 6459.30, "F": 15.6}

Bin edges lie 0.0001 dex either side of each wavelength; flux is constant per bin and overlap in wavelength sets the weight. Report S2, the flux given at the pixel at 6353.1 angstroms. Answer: 13.7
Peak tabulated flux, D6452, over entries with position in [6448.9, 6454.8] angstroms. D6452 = 15.5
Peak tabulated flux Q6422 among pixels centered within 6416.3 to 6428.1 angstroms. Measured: 15.3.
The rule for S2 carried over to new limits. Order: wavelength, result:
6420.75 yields 15.3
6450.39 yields 13.5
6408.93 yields 15.4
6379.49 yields 13.7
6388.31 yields 14.5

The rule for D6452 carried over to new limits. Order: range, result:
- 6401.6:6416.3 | 15.4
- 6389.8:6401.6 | 15.8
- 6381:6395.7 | 17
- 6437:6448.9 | 17.9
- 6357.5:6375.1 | 14.9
